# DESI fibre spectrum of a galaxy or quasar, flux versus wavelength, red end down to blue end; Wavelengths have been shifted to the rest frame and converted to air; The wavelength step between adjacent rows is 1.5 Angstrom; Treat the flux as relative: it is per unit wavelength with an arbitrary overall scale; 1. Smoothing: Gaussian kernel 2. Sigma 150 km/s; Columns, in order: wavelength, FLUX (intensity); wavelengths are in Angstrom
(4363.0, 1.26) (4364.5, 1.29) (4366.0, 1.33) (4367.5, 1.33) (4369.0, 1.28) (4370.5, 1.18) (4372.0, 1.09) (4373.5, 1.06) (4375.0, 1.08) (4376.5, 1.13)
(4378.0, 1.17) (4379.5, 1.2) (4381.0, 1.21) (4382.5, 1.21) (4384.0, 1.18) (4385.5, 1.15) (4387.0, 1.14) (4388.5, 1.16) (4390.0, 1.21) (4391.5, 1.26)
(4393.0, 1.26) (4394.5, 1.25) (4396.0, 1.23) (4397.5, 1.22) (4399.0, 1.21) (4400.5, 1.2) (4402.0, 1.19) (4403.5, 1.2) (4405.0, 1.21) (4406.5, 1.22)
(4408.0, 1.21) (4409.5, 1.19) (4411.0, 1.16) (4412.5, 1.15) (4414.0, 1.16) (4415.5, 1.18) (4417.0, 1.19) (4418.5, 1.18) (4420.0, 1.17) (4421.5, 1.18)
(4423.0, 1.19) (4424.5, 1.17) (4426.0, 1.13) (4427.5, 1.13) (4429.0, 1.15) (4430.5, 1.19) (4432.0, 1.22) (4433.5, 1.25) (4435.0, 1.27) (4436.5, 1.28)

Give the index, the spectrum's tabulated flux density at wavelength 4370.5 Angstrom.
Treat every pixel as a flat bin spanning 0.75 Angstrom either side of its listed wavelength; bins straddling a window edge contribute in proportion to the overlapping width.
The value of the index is 1.18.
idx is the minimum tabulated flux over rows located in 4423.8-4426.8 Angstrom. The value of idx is 1.13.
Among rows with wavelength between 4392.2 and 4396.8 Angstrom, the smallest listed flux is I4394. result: 1.23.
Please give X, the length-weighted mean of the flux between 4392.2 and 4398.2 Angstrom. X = 1.24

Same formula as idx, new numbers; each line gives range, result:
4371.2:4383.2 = 1.06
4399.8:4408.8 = 1.19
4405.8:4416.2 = 1.15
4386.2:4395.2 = 1.14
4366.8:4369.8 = 1.28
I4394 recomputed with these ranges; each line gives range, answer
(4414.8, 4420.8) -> 1.17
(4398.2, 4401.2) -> 1.2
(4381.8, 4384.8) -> 1.18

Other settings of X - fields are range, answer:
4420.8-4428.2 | 1.16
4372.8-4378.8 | 1.11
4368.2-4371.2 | 1.23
